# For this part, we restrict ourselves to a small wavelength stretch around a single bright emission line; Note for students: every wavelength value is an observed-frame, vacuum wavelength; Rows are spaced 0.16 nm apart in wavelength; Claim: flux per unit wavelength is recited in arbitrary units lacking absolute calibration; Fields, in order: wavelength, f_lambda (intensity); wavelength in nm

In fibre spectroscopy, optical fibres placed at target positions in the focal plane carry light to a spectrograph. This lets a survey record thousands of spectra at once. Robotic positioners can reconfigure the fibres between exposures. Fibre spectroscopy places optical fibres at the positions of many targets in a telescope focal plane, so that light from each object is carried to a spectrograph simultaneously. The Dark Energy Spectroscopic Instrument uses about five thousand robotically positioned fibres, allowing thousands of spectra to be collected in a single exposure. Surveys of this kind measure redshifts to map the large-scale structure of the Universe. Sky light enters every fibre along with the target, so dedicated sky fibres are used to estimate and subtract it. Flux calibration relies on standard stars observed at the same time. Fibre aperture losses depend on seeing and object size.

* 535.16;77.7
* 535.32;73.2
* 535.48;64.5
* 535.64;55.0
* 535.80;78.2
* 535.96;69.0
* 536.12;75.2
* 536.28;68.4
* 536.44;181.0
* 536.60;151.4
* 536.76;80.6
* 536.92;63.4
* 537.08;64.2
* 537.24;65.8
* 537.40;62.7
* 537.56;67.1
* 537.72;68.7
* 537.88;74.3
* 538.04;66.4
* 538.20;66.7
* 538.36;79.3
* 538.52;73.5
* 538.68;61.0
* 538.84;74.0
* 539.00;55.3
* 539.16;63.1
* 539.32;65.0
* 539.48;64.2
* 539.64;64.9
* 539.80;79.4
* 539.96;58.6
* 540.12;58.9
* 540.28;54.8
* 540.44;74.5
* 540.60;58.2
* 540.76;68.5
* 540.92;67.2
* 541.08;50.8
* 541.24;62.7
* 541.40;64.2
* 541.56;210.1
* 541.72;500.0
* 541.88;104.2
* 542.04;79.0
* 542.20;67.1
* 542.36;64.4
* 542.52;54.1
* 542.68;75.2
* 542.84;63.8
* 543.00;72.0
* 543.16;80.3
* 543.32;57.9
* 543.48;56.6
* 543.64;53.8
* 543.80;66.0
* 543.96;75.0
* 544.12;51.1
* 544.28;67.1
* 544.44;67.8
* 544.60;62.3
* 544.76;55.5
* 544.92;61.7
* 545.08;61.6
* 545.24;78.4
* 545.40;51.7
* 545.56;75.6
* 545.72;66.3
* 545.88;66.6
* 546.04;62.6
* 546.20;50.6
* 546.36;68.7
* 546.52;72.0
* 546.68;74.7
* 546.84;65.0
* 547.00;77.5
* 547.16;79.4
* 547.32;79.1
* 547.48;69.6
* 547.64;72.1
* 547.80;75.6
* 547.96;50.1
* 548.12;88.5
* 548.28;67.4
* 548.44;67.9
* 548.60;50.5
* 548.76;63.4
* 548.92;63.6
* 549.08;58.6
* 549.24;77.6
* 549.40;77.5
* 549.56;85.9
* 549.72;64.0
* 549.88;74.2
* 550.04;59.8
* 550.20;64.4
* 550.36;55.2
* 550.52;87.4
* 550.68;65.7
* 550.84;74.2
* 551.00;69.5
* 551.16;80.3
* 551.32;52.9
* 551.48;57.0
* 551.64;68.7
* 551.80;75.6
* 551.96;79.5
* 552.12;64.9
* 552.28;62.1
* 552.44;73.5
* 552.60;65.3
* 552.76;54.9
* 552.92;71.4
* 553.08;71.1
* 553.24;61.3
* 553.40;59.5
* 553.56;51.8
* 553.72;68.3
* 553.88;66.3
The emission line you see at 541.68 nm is [O III]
